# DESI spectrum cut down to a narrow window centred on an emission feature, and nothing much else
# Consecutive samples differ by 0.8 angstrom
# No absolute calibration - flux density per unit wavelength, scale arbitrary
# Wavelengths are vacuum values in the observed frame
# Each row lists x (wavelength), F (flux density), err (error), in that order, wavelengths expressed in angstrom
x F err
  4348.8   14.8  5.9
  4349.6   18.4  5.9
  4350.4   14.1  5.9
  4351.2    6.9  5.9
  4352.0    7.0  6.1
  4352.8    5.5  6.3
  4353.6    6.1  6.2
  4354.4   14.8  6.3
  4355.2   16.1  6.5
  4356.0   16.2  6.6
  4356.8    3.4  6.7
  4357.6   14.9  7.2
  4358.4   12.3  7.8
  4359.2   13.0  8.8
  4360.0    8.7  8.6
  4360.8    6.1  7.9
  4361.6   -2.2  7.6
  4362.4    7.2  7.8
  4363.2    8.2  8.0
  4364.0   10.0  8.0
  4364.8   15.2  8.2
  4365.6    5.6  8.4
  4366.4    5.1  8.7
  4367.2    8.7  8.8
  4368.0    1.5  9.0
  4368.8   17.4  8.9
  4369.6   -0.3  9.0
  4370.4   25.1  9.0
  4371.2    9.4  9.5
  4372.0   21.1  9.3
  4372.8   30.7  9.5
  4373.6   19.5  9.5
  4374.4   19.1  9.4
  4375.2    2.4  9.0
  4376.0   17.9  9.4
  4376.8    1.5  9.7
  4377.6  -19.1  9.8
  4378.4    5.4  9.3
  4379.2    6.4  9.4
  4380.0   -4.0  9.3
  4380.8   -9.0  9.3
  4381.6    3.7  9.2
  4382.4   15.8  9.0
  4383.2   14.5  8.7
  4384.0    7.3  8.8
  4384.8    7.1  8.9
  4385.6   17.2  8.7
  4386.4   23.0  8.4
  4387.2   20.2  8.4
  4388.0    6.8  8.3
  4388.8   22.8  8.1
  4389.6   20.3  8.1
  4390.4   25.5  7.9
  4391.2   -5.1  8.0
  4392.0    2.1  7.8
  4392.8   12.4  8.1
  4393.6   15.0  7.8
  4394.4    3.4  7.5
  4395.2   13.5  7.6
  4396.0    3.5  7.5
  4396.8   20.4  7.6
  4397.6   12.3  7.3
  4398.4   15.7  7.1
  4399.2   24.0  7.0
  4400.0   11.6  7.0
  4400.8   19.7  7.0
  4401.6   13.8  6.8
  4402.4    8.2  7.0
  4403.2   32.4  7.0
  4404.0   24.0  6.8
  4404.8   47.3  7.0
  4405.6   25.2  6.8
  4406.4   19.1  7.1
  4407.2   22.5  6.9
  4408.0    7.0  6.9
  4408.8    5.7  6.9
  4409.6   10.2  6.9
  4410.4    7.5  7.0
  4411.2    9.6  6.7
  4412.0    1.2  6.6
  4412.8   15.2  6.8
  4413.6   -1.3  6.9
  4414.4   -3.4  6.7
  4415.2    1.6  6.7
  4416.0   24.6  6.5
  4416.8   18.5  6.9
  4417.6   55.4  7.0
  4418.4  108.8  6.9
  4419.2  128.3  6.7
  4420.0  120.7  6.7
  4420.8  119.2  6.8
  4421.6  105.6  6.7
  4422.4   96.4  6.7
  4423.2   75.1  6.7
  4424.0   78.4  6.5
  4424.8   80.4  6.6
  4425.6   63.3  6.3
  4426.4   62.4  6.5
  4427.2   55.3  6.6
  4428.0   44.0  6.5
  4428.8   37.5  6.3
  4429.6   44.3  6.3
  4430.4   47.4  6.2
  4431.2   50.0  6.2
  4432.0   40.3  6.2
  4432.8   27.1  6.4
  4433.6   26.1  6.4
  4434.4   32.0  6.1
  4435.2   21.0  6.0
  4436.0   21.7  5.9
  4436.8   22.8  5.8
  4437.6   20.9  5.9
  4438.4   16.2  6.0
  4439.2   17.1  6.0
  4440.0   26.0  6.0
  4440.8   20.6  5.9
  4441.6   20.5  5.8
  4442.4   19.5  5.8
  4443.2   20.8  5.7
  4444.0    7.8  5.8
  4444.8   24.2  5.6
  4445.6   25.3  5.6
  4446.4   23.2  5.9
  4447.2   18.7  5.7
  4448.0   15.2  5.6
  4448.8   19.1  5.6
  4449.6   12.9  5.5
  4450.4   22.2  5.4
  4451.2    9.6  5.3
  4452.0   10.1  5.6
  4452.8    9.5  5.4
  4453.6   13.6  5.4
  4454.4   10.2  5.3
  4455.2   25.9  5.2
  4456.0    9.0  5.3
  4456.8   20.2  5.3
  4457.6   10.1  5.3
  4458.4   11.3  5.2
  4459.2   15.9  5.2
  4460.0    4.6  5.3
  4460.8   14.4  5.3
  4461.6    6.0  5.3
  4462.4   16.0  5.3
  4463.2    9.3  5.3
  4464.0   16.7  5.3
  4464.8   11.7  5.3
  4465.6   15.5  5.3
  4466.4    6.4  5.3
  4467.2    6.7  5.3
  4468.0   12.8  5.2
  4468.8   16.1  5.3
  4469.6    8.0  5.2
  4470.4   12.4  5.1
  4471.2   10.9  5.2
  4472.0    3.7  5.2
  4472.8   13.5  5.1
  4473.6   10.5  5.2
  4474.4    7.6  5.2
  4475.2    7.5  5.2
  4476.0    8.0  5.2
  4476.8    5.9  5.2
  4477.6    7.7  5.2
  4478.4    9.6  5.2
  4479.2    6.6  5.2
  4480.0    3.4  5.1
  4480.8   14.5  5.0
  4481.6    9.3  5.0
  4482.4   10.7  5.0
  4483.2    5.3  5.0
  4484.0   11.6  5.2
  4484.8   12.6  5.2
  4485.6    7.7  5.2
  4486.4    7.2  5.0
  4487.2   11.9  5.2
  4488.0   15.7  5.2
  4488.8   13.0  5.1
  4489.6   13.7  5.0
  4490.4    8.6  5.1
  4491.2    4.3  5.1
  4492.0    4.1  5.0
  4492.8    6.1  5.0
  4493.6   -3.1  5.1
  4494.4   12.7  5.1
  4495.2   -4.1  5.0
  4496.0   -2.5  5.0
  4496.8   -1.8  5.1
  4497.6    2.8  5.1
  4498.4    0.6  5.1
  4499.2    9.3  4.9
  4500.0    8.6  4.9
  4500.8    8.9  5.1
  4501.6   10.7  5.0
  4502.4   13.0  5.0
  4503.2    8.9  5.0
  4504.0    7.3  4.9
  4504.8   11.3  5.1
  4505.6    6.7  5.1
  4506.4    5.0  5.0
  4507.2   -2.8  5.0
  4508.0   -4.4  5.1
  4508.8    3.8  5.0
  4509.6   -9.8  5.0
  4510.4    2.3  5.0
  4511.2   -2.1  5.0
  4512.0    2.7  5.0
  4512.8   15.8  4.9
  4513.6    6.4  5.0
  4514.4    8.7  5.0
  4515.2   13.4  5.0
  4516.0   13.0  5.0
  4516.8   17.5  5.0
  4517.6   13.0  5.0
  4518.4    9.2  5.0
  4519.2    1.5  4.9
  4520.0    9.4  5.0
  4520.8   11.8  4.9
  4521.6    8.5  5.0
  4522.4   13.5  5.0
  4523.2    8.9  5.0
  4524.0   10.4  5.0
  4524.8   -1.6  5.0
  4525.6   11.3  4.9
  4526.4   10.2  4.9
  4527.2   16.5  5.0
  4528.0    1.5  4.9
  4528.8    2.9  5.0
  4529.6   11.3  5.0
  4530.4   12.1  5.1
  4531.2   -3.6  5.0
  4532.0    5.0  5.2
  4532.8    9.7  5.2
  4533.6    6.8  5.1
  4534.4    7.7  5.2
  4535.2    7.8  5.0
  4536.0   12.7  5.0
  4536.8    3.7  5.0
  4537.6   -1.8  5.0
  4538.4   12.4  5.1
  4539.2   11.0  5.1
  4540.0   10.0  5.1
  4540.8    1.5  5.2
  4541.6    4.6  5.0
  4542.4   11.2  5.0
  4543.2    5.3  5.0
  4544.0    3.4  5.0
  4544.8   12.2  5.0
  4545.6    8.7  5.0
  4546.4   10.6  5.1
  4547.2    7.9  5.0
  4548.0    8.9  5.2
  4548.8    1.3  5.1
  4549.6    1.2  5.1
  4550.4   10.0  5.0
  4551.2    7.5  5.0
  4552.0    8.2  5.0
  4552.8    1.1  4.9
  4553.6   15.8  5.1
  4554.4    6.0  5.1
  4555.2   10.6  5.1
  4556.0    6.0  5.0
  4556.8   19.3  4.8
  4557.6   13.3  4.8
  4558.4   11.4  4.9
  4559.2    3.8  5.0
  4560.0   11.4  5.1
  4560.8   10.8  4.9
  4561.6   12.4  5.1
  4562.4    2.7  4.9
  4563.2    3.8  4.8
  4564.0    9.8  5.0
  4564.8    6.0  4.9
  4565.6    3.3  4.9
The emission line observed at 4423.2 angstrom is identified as Lyman alpha 1216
